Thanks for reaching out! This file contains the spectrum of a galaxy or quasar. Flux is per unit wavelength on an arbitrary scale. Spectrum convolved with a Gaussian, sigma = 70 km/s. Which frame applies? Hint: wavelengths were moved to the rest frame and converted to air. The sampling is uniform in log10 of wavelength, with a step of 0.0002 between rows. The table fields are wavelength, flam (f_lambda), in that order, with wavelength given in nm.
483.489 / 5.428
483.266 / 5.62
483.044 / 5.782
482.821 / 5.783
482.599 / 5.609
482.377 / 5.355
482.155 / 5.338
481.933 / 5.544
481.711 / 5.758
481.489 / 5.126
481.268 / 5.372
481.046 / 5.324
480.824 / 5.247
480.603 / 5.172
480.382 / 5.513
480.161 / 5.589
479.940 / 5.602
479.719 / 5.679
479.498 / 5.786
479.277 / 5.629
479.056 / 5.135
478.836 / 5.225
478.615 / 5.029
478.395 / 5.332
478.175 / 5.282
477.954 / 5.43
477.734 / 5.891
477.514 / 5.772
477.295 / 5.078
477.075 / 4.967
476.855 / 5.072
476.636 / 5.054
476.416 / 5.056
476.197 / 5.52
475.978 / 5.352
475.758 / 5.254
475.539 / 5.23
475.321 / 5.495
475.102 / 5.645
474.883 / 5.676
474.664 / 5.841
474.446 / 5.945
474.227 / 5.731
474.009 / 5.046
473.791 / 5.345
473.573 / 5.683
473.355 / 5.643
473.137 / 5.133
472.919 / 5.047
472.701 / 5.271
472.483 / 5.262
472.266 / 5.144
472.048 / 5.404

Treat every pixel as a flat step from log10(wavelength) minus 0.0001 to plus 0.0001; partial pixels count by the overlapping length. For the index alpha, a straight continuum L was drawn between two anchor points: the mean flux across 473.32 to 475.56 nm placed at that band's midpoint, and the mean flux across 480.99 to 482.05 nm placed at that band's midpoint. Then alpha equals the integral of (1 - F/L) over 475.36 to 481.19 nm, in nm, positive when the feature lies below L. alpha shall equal 0.15 nm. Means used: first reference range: 5.58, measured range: 5.36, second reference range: 5.43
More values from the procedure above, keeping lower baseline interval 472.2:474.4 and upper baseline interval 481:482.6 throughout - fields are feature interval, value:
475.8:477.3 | 0.059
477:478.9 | 0.016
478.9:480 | -0.030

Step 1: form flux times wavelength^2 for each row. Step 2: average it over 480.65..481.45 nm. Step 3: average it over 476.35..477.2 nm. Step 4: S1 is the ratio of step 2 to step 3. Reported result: 1.1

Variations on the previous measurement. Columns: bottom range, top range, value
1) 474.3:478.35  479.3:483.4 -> 1.04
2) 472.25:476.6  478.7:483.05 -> 1.04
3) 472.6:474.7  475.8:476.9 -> 0.97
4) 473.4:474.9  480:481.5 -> 0.98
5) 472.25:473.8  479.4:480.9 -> 1.07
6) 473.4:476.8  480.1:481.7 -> 1.01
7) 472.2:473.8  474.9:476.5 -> 1.02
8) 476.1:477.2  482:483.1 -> 1.11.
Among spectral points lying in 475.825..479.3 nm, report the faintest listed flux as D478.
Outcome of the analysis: 4.967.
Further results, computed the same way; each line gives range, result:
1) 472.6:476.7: 5.046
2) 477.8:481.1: 5.029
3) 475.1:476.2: 5.23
